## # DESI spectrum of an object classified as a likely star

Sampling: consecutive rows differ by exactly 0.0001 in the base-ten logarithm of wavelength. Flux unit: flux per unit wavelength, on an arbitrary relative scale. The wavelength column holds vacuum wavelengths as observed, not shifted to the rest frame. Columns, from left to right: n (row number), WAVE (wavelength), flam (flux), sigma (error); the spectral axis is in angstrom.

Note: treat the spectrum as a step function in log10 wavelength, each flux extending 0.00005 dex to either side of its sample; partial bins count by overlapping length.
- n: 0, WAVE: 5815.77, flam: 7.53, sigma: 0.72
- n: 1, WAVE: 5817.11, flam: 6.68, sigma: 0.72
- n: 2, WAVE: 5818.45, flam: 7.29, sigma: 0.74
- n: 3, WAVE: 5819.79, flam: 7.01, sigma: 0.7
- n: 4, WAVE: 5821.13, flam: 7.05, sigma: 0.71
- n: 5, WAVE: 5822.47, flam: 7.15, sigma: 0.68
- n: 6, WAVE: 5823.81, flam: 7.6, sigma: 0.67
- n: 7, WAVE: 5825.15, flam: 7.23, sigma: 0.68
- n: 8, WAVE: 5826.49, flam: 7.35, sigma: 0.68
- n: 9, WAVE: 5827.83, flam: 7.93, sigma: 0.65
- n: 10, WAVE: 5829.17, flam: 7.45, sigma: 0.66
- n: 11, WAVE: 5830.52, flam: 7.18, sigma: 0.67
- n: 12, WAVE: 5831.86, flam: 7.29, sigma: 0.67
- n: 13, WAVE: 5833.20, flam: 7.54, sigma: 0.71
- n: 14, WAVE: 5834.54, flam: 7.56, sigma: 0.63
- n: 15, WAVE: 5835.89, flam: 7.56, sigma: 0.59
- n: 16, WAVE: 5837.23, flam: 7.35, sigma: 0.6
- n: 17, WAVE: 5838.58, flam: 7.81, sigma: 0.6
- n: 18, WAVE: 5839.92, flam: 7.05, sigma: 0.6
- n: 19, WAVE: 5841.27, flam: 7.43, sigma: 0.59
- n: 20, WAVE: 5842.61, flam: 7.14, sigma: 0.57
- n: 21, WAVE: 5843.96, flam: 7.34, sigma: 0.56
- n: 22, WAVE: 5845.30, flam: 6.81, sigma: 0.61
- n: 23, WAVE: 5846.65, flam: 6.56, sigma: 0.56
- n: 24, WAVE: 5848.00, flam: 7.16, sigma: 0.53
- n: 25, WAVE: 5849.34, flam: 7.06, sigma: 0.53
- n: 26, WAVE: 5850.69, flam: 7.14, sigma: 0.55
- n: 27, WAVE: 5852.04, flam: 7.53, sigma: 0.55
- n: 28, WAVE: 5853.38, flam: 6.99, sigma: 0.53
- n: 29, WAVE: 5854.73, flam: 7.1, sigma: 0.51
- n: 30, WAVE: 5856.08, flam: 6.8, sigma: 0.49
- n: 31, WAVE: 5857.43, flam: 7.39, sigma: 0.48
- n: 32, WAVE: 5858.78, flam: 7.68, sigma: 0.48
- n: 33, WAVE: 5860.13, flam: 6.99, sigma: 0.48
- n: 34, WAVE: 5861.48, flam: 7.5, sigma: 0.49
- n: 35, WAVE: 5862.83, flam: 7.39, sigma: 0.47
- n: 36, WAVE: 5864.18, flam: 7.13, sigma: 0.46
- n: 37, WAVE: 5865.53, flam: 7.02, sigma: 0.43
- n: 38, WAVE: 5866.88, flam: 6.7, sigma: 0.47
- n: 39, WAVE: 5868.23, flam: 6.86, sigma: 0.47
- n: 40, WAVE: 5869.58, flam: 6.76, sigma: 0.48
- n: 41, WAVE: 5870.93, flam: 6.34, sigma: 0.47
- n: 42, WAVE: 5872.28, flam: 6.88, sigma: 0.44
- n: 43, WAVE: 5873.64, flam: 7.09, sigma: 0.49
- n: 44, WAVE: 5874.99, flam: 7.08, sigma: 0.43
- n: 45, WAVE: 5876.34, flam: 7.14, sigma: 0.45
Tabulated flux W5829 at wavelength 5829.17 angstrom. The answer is 7.45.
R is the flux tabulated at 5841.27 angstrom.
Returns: 7.43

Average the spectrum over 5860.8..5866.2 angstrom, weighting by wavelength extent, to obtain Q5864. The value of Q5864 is 7.26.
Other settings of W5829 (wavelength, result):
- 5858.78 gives 7.68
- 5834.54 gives 7.56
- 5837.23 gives 7.35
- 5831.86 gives 7.29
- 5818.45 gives 7.29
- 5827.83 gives 7.93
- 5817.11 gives 6.68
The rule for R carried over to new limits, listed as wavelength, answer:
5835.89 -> 7.56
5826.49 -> 7.35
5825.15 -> 7.23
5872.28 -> 6.88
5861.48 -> 7.5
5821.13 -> 7.05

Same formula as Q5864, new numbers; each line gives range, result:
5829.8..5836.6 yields 7.42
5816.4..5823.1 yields 7.04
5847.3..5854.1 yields 7.18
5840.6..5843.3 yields 7.29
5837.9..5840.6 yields 7.41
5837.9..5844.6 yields 7.35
